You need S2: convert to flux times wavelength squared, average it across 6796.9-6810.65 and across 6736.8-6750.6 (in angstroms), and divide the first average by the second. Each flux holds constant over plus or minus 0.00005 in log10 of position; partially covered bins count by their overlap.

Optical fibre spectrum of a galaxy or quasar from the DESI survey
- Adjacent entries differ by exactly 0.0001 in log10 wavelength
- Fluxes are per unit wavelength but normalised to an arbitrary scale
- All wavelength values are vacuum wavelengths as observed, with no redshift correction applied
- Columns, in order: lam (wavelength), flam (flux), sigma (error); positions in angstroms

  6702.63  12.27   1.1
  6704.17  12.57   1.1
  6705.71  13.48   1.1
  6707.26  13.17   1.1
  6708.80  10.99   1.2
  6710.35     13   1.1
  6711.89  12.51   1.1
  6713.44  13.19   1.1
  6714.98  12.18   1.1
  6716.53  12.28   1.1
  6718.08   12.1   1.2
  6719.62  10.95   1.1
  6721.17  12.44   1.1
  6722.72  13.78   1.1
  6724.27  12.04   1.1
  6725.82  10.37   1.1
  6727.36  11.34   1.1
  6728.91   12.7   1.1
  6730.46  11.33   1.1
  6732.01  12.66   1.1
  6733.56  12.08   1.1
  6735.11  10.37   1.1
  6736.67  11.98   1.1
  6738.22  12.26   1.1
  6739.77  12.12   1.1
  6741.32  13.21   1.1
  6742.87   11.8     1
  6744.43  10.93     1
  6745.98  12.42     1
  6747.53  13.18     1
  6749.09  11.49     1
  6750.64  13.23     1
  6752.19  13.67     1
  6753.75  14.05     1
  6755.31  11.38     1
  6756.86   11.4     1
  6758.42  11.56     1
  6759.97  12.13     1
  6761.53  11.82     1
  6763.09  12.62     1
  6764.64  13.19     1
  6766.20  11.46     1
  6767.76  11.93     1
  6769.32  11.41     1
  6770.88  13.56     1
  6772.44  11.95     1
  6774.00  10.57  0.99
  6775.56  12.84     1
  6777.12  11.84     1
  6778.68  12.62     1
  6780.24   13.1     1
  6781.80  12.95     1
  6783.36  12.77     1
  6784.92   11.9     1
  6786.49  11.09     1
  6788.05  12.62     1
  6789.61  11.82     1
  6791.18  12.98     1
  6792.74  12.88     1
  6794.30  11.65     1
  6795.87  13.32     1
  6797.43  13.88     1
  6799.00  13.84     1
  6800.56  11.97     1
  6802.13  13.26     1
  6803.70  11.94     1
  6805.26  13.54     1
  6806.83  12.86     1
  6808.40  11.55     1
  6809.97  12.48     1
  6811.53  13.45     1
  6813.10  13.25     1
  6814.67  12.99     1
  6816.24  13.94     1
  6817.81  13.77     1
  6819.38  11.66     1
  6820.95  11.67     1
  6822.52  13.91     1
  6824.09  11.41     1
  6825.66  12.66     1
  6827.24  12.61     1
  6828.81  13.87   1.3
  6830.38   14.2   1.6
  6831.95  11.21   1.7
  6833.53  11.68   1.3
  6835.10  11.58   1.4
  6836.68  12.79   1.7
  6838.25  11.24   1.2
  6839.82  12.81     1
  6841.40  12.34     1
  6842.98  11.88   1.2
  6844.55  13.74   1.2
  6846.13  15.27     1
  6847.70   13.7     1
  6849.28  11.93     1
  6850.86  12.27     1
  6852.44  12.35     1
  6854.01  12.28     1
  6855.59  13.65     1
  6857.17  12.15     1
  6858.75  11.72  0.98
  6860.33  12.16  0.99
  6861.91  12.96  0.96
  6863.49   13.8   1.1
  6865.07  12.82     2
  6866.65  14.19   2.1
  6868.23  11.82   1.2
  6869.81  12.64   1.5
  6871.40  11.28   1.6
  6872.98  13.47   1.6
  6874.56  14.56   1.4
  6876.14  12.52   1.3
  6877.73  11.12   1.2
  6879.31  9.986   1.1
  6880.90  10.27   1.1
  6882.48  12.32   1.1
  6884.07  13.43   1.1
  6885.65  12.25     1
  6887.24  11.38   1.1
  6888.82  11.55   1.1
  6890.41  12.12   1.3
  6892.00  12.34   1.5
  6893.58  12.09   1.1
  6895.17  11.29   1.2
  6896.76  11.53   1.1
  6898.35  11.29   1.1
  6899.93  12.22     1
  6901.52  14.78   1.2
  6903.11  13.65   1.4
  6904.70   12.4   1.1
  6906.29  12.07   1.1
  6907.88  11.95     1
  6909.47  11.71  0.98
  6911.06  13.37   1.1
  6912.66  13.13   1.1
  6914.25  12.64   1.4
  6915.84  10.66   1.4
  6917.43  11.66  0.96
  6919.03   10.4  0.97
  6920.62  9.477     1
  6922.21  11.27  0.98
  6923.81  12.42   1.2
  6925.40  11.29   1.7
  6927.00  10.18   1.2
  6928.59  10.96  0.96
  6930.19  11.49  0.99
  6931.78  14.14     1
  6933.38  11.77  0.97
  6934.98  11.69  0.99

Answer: 1.1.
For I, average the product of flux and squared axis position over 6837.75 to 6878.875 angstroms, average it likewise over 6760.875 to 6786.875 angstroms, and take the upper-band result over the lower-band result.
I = 1.1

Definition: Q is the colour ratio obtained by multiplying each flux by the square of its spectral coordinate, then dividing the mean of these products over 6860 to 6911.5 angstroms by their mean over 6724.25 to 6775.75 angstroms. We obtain 1.06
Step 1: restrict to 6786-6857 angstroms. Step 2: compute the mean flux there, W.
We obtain 12.7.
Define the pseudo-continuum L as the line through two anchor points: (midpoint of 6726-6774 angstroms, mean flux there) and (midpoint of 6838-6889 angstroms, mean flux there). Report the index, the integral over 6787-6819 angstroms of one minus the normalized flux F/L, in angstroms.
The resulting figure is -1.47 angstroms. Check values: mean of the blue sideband 12.1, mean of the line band 12.9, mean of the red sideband 12.5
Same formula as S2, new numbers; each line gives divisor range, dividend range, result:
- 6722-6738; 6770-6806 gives 1.08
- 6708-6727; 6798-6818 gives 1.10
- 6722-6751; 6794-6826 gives 1.09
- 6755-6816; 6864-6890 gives 1.01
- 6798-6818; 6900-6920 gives 0.98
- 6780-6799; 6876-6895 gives 0.96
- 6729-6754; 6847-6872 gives 1.06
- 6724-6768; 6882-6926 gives 1.04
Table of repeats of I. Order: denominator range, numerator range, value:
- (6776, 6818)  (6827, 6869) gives 1.01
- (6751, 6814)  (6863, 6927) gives 1.00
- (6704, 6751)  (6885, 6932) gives 1.03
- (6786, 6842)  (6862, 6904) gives 1.00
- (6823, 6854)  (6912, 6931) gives 0.92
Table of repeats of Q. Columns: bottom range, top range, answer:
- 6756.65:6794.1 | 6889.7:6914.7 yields 1.05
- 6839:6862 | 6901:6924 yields 0.96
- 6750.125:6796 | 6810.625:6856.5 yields 1.05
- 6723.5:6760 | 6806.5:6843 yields 1.07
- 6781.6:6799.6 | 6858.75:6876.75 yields 1.04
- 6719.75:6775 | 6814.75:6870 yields 1.08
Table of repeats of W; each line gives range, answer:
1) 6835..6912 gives 12.4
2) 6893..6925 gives 12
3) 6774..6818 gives 12.7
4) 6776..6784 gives 12.7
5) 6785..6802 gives 12.6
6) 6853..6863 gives 12.5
